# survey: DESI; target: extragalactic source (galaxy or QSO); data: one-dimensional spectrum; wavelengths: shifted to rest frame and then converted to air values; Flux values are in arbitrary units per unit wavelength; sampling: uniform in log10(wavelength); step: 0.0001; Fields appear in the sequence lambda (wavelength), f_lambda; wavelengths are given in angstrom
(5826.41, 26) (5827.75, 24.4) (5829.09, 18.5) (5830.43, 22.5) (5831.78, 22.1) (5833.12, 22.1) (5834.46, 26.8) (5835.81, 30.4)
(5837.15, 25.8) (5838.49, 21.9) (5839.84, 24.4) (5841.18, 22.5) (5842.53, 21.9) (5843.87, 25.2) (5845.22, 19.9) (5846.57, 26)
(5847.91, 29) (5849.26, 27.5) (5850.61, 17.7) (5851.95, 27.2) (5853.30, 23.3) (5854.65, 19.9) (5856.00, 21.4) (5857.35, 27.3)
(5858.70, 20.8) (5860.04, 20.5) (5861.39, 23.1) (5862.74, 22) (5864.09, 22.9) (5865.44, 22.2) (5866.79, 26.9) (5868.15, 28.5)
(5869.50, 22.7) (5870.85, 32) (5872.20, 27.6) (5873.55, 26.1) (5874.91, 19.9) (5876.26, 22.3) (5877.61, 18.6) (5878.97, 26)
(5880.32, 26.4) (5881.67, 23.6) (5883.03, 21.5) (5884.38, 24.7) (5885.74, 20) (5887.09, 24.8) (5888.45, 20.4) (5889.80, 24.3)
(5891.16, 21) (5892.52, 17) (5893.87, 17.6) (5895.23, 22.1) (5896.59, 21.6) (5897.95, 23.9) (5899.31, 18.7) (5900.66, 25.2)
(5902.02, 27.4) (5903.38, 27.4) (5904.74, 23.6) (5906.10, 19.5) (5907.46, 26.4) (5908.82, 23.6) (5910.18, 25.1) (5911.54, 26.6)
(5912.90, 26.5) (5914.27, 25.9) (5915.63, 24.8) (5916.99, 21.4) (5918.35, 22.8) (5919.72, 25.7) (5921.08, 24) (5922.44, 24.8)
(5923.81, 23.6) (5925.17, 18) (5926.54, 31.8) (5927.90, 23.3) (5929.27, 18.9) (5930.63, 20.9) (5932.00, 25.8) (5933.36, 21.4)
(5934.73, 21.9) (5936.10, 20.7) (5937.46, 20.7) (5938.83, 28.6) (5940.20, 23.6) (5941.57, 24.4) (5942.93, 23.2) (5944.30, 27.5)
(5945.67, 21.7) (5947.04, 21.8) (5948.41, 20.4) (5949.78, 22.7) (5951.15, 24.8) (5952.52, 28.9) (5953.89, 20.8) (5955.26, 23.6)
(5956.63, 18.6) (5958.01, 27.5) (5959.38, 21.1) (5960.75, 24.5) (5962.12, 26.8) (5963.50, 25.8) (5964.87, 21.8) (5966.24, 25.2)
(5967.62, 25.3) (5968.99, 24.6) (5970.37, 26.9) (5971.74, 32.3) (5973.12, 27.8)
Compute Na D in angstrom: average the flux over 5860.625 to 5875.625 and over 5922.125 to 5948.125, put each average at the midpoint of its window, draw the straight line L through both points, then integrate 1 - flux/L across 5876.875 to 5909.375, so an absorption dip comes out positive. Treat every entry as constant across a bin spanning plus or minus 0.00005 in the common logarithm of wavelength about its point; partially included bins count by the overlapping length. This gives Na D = 2.05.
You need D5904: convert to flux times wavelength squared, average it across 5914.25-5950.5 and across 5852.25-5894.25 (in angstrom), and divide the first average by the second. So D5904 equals 1.0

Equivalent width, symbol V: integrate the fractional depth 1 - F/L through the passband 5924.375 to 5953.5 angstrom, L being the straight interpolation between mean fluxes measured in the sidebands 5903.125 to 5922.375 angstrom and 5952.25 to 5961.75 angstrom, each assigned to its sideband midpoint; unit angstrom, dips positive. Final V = 0.61 angstrom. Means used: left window 24.5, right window 23.5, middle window 23.4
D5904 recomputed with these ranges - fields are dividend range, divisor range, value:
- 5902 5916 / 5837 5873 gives 1.06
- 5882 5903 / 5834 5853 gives 0.91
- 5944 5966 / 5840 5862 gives 1.05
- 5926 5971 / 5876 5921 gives 1.04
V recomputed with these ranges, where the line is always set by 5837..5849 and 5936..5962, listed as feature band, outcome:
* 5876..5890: 0.57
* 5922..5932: 0.21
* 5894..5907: 0.40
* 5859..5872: -0.30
